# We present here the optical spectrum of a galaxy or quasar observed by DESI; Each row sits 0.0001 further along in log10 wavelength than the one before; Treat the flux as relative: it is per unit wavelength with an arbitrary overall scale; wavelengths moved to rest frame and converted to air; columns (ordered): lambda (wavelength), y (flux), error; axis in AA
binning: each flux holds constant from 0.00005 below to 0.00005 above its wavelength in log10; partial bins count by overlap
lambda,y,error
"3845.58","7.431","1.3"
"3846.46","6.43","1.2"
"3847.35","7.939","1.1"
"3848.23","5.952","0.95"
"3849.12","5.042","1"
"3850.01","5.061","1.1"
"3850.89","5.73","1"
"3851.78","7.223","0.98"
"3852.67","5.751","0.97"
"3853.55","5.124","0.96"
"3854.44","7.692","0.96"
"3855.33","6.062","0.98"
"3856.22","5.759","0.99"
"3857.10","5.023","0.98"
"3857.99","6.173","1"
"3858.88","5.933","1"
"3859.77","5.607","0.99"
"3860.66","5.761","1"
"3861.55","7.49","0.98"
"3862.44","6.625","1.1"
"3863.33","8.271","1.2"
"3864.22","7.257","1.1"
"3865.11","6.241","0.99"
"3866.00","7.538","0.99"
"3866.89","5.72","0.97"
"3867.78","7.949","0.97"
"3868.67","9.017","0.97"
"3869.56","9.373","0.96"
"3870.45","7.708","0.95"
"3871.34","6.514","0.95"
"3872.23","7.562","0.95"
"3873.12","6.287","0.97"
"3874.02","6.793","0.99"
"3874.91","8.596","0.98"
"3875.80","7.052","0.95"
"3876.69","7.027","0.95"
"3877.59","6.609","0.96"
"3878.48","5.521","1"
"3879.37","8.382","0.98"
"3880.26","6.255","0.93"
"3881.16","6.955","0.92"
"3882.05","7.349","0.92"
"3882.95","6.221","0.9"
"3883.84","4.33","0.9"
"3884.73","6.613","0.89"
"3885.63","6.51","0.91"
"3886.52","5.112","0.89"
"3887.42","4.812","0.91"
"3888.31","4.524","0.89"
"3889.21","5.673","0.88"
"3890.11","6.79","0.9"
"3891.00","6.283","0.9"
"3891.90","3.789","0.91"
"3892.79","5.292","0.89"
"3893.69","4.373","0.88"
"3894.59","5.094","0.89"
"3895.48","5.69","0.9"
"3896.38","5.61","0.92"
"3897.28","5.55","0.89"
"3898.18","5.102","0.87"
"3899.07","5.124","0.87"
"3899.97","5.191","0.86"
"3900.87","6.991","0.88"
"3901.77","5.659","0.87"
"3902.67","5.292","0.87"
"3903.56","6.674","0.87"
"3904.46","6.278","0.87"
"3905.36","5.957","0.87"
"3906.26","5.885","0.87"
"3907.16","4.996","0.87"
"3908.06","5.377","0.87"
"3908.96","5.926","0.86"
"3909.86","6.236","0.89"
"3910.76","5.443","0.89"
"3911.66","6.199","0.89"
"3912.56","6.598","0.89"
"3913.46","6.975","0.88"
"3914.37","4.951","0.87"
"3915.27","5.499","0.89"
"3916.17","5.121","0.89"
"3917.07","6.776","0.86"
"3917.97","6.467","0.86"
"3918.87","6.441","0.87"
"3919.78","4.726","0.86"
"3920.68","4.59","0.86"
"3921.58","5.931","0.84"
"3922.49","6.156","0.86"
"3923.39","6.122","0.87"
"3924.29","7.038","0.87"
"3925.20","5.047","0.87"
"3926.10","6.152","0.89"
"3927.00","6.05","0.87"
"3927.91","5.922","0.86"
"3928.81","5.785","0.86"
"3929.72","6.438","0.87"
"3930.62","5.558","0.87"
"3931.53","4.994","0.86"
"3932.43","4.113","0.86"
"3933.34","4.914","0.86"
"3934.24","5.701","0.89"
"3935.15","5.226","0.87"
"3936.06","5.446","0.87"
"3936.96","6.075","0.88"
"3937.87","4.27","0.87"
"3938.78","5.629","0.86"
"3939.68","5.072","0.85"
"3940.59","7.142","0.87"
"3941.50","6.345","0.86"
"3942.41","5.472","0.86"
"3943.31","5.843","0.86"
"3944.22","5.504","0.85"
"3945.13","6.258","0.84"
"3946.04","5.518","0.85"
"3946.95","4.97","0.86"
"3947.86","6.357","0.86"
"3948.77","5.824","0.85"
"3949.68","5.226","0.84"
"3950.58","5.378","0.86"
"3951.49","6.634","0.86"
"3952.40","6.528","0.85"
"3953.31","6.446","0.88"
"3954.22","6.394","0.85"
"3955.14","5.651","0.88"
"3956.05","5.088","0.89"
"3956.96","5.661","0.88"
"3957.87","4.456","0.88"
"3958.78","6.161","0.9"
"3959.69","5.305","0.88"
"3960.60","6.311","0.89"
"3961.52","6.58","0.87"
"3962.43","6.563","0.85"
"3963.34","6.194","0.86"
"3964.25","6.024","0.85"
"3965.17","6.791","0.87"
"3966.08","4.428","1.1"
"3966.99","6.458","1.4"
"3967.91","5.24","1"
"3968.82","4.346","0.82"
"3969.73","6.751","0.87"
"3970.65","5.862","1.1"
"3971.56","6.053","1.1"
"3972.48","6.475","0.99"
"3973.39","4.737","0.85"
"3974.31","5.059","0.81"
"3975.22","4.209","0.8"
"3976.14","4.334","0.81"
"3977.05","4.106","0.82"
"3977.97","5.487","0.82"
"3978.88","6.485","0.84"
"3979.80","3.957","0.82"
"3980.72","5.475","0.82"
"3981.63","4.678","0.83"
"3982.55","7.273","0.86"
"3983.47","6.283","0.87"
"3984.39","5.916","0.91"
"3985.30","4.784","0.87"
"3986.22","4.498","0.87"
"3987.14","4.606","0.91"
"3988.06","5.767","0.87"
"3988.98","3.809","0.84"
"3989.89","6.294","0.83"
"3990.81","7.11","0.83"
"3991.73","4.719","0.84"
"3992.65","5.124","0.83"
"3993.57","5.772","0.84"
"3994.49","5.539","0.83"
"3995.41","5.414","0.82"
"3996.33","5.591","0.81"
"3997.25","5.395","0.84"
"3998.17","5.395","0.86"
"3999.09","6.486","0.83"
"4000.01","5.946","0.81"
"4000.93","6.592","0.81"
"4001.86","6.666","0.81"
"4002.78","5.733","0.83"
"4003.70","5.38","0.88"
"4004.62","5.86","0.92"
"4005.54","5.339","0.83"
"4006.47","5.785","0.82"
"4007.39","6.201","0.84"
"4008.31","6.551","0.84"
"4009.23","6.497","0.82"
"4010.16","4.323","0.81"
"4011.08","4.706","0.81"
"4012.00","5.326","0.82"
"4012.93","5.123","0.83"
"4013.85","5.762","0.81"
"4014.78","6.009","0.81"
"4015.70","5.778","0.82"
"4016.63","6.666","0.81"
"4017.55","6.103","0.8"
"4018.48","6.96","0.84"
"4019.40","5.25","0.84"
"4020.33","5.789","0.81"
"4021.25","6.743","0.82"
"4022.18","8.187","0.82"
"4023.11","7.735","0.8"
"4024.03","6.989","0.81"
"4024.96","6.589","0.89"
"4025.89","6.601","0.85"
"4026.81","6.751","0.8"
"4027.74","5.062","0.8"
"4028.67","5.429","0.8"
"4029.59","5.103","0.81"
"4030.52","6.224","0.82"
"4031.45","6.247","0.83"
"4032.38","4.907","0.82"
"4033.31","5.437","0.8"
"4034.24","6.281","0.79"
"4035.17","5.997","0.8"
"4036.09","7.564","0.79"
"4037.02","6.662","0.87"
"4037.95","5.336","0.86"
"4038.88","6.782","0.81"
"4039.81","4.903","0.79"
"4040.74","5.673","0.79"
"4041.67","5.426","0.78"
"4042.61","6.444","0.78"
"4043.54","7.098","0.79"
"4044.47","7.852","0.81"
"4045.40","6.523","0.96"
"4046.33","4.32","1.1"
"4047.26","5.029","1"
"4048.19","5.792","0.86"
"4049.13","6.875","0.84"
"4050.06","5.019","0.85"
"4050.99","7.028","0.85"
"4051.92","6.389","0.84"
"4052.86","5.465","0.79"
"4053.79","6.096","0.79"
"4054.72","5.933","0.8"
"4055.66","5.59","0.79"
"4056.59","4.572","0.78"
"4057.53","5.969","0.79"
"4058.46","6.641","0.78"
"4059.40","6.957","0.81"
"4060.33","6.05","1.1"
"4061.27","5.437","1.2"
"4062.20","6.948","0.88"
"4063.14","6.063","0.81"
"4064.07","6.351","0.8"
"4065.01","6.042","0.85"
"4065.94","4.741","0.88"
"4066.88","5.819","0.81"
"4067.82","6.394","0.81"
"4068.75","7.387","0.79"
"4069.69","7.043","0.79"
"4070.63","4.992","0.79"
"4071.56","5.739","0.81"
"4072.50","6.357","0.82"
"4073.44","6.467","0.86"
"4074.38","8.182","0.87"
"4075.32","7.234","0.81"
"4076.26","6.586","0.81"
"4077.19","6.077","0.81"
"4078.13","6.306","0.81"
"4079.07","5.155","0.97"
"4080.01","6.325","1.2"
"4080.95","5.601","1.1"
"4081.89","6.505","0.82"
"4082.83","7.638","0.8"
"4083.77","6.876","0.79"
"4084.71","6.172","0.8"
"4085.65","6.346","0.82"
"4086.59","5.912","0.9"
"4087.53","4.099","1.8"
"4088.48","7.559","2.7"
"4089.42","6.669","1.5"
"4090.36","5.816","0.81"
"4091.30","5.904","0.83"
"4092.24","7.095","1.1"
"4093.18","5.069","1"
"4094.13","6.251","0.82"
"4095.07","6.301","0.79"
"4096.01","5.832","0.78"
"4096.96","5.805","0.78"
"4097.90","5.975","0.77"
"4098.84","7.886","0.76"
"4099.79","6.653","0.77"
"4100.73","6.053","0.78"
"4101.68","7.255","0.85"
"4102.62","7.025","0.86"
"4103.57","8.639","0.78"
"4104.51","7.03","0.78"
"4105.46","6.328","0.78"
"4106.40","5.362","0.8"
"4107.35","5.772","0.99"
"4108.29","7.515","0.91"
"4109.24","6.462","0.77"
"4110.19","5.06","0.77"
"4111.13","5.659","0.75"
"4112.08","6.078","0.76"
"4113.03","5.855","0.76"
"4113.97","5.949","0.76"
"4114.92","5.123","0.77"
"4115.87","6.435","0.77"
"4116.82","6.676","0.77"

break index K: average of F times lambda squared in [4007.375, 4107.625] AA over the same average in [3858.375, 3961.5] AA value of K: 1.11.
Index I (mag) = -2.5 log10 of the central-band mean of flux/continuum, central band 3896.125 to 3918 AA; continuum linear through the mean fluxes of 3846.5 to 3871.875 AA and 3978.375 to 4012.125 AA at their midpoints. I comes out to 0.079 mag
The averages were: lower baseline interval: 6.63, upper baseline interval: 5.61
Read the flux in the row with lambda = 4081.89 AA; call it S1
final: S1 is 6.505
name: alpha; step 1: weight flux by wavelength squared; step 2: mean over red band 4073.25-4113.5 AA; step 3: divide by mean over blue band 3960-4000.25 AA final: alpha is 1.22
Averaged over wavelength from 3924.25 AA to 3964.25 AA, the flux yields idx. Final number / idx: 5.75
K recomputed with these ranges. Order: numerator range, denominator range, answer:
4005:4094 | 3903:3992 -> 1.13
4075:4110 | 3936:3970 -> 1.18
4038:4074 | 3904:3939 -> 1.13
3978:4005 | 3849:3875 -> 0.89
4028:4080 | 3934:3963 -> 1.11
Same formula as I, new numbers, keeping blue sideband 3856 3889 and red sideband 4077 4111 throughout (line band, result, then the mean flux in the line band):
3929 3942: 0.193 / 5.5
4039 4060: 0.072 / 5.99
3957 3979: 0.167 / 5.59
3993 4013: 0.134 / 5.72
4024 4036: 0.078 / 5.98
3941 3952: 0.135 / 5.79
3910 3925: 0.116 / 5.93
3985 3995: 0.223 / 5.28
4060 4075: 0.020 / 6.26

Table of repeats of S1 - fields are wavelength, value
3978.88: 6.485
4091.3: 5.904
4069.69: 7.043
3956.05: 5.088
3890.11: 6.79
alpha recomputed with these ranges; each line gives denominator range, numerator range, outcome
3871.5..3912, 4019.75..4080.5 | 1.12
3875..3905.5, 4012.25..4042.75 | 1.11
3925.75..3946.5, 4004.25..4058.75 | 1.12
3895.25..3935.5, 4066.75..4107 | 1.22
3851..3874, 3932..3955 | 0.88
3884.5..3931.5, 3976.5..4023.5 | 1.05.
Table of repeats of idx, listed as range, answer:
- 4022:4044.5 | 6.24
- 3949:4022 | 5.69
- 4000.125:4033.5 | 6.01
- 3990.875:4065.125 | 5.99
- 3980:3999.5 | 5.5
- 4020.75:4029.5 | 6.61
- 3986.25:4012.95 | 5.61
